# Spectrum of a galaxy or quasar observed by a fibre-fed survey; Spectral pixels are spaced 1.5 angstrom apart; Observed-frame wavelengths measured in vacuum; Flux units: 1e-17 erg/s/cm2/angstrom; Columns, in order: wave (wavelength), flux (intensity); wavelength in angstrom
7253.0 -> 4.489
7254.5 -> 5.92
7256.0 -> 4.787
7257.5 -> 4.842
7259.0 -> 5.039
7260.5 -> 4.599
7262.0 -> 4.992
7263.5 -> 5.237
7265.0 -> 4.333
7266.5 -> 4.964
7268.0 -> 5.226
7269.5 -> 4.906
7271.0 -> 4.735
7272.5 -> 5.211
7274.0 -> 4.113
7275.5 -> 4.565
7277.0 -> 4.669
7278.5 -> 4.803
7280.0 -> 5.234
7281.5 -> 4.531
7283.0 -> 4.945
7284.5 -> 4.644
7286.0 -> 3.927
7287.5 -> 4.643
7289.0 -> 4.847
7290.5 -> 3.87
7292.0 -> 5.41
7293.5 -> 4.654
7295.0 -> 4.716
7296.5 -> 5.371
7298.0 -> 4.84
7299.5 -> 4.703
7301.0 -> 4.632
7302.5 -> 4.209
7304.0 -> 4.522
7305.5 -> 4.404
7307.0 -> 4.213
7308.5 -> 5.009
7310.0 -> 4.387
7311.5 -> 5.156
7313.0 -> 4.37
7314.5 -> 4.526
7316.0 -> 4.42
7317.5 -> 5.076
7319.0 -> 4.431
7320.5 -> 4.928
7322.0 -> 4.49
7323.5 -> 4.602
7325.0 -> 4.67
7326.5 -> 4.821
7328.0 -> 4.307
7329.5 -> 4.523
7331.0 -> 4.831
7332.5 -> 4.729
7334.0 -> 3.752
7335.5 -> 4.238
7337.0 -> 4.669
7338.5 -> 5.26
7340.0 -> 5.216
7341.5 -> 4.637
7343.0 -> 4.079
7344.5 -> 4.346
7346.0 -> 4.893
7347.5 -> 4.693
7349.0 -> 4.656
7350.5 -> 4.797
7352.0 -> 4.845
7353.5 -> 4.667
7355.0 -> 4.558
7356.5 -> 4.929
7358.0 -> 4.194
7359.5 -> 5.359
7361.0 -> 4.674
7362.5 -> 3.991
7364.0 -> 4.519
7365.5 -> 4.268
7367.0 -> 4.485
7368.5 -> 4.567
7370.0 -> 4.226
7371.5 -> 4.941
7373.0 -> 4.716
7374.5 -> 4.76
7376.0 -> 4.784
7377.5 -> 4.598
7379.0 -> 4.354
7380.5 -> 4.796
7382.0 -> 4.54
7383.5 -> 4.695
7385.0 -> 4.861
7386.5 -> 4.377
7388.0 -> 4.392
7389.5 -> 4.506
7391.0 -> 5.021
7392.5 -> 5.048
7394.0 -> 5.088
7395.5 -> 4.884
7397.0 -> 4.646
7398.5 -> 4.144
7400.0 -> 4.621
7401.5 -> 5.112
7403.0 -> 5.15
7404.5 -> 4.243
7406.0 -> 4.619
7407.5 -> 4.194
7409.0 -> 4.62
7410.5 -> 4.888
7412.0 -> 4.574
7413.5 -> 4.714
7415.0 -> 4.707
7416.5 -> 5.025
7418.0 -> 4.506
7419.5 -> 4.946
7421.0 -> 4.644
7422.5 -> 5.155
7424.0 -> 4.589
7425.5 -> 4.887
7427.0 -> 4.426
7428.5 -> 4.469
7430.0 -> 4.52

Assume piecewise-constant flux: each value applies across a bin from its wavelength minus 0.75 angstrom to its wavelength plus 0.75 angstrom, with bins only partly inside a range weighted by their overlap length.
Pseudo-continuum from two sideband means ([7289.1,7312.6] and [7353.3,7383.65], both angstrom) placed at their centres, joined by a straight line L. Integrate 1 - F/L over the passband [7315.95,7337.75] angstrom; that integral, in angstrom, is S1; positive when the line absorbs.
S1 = 0.3 angstrom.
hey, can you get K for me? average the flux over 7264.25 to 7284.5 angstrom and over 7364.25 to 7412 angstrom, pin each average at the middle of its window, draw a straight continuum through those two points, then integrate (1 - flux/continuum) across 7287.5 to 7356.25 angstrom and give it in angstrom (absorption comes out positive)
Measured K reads 1.2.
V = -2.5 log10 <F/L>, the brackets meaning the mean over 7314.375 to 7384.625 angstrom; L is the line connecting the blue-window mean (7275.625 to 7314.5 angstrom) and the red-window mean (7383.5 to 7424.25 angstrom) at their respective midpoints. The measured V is 0.02 mag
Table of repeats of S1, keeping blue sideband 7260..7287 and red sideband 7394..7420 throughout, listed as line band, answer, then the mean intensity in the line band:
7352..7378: 0.6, 4.61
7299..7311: 0.6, 4.52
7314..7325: 0.2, 4.64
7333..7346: 0.5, 4.55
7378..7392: 0.2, 4.62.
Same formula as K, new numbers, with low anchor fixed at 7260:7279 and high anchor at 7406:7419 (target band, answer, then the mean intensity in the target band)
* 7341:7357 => 0.3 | 4.64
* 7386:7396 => -0.2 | 4.77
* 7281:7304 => 0.6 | 4.66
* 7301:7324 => 0.8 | 4.58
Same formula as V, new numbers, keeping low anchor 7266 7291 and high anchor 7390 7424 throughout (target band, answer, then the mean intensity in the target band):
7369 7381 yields 0.02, 4.64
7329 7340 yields 0.02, 4.62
